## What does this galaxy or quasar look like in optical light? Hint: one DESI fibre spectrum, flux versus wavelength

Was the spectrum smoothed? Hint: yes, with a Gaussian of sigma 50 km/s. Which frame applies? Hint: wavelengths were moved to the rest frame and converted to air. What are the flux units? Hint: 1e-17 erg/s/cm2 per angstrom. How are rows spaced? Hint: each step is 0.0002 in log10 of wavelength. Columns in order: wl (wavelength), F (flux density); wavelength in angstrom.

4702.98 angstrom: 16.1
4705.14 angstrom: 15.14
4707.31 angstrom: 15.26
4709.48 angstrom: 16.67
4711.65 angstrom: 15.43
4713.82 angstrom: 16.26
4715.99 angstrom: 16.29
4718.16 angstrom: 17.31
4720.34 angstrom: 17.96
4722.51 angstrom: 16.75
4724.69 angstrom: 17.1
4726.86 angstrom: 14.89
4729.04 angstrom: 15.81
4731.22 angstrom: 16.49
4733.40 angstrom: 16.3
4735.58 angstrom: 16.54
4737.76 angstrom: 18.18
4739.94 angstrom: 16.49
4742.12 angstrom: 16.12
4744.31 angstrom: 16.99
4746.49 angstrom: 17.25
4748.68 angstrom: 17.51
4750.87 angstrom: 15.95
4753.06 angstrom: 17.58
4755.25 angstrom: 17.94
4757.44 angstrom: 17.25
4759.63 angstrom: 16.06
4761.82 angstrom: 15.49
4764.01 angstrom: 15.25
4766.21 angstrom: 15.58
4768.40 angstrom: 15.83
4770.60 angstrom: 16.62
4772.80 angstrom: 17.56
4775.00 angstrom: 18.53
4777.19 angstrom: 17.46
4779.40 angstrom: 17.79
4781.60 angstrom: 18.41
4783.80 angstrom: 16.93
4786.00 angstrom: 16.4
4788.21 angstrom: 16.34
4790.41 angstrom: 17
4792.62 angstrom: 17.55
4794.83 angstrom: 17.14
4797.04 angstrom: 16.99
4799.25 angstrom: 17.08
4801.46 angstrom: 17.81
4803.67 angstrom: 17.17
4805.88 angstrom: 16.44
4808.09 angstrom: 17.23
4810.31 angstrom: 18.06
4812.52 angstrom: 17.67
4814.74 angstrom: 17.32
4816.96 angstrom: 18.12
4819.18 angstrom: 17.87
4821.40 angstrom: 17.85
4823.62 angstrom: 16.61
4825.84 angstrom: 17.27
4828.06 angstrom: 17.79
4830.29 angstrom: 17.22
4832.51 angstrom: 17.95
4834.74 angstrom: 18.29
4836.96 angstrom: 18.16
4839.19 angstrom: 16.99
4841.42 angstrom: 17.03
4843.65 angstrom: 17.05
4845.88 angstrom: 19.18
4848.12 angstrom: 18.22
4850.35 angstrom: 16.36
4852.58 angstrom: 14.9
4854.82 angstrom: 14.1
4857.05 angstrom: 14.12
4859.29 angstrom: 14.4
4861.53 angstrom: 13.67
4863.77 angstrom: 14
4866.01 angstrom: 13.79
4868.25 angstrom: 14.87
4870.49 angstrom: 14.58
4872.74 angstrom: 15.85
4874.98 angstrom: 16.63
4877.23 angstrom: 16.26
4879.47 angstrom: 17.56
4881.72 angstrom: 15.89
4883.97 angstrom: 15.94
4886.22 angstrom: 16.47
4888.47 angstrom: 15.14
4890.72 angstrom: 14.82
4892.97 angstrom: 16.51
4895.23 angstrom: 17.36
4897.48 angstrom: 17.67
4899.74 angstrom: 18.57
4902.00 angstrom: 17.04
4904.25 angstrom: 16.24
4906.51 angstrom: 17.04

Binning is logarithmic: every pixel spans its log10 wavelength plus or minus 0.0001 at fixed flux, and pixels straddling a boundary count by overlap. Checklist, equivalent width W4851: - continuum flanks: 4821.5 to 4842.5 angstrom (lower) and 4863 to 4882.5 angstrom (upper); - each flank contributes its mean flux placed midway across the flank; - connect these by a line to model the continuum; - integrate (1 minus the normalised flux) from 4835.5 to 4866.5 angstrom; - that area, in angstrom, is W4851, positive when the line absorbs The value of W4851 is 1.3 angstrom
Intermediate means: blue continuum 17.5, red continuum 15.5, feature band 15.9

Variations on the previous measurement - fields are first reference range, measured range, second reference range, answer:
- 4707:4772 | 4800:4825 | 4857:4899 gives -2.20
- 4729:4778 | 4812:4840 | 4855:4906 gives -2.48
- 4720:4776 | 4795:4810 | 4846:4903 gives -0.79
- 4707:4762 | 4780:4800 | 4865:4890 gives -1.01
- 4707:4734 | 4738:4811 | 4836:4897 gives -3.43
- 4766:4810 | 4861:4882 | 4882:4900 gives 1.56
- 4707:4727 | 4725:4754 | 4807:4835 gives 0.20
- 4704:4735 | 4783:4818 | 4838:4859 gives -1.88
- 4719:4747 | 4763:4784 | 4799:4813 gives 0.07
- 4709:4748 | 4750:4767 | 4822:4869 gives 0.13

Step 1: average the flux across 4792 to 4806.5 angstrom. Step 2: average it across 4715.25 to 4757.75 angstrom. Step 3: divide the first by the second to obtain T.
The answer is 1.0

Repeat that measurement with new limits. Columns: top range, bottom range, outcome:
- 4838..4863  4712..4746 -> 0.96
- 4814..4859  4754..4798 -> 1.01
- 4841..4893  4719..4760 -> 0.93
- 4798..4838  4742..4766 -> 1.05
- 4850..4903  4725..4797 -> 0.93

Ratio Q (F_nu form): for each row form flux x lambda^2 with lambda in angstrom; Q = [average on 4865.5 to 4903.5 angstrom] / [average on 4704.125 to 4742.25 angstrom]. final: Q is 1.06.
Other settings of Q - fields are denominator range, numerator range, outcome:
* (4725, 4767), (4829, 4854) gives 1.09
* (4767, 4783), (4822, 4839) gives 1.03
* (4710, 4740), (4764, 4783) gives 1.05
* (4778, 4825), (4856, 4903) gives 0.94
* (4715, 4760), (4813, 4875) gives 1.02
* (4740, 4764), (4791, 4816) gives 1.06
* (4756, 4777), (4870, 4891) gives 1.01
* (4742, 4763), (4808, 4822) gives 1.08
